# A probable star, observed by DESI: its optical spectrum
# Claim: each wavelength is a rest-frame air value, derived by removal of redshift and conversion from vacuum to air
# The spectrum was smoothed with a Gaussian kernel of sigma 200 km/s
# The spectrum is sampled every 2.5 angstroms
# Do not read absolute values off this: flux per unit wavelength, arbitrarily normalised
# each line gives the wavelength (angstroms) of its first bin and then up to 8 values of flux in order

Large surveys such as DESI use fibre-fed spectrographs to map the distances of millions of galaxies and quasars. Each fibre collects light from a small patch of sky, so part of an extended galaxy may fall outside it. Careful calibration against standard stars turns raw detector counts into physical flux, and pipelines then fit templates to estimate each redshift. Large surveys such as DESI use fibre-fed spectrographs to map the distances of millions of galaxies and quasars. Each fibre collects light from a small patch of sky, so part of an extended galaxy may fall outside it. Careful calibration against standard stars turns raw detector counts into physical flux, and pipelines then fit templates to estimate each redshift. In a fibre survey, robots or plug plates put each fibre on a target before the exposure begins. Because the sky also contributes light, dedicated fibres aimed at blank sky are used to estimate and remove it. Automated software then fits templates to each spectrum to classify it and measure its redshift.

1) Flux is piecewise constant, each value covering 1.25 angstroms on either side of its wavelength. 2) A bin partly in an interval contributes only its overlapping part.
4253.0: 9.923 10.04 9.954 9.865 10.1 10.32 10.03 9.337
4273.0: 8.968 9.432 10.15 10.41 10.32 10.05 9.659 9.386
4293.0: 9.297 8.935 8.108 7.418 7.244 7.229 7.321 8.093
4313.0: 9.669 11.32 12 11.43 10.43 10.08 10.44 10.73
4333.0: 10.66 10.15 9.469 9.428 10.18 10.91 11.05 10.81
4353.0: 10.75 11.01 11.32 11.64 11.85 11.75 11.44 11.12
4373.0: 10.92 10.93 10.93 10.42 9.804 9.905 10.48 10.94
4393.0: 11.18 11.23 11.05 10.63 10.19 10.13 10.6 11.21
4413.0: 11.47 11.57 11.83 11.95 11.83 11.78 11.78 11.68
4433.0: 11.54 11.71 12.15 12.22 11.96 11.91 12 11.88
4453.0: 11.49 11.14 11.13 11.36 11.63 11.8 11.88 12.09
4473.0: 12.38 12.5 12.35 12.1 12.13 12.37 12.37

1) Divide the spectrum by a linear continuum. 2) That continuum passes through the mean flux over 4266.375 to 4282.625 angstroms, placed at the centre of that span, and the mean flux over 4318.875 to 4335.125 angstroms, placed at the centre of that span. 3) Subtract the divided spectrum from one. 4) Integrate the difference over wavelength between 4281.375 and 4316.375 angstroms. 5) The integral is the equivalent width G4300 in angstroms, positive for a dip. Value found 4.5 angstroms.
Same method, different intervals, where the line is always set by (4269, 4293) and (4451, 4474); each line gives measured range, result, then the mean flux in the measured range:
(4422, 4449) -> -1.19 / 11.9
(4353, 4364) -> -0.85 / 11.4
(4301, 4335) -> 1.45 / 9.7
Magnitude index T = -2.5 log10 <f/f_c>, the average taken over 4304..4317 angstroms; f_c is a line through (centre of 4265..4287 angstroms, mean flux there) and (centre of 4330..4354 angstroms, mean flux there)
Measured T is 0.16 mag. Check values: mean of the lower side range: 9.87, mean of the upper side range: 10.4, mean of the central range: 8.76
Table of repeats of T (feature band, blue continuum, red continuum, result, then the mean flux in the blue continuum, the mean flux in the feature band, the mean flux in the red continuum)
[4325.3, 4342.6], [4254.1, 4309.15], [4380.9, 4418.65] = -0.02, 9.26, 10.1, 10.8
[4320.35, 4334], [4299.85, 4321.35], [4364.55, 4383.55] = -0.11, 9.08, 10.6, 10.9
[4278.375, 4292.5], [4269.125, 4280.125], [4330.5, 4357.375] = -0.03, 9.55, 9.94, 10.5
